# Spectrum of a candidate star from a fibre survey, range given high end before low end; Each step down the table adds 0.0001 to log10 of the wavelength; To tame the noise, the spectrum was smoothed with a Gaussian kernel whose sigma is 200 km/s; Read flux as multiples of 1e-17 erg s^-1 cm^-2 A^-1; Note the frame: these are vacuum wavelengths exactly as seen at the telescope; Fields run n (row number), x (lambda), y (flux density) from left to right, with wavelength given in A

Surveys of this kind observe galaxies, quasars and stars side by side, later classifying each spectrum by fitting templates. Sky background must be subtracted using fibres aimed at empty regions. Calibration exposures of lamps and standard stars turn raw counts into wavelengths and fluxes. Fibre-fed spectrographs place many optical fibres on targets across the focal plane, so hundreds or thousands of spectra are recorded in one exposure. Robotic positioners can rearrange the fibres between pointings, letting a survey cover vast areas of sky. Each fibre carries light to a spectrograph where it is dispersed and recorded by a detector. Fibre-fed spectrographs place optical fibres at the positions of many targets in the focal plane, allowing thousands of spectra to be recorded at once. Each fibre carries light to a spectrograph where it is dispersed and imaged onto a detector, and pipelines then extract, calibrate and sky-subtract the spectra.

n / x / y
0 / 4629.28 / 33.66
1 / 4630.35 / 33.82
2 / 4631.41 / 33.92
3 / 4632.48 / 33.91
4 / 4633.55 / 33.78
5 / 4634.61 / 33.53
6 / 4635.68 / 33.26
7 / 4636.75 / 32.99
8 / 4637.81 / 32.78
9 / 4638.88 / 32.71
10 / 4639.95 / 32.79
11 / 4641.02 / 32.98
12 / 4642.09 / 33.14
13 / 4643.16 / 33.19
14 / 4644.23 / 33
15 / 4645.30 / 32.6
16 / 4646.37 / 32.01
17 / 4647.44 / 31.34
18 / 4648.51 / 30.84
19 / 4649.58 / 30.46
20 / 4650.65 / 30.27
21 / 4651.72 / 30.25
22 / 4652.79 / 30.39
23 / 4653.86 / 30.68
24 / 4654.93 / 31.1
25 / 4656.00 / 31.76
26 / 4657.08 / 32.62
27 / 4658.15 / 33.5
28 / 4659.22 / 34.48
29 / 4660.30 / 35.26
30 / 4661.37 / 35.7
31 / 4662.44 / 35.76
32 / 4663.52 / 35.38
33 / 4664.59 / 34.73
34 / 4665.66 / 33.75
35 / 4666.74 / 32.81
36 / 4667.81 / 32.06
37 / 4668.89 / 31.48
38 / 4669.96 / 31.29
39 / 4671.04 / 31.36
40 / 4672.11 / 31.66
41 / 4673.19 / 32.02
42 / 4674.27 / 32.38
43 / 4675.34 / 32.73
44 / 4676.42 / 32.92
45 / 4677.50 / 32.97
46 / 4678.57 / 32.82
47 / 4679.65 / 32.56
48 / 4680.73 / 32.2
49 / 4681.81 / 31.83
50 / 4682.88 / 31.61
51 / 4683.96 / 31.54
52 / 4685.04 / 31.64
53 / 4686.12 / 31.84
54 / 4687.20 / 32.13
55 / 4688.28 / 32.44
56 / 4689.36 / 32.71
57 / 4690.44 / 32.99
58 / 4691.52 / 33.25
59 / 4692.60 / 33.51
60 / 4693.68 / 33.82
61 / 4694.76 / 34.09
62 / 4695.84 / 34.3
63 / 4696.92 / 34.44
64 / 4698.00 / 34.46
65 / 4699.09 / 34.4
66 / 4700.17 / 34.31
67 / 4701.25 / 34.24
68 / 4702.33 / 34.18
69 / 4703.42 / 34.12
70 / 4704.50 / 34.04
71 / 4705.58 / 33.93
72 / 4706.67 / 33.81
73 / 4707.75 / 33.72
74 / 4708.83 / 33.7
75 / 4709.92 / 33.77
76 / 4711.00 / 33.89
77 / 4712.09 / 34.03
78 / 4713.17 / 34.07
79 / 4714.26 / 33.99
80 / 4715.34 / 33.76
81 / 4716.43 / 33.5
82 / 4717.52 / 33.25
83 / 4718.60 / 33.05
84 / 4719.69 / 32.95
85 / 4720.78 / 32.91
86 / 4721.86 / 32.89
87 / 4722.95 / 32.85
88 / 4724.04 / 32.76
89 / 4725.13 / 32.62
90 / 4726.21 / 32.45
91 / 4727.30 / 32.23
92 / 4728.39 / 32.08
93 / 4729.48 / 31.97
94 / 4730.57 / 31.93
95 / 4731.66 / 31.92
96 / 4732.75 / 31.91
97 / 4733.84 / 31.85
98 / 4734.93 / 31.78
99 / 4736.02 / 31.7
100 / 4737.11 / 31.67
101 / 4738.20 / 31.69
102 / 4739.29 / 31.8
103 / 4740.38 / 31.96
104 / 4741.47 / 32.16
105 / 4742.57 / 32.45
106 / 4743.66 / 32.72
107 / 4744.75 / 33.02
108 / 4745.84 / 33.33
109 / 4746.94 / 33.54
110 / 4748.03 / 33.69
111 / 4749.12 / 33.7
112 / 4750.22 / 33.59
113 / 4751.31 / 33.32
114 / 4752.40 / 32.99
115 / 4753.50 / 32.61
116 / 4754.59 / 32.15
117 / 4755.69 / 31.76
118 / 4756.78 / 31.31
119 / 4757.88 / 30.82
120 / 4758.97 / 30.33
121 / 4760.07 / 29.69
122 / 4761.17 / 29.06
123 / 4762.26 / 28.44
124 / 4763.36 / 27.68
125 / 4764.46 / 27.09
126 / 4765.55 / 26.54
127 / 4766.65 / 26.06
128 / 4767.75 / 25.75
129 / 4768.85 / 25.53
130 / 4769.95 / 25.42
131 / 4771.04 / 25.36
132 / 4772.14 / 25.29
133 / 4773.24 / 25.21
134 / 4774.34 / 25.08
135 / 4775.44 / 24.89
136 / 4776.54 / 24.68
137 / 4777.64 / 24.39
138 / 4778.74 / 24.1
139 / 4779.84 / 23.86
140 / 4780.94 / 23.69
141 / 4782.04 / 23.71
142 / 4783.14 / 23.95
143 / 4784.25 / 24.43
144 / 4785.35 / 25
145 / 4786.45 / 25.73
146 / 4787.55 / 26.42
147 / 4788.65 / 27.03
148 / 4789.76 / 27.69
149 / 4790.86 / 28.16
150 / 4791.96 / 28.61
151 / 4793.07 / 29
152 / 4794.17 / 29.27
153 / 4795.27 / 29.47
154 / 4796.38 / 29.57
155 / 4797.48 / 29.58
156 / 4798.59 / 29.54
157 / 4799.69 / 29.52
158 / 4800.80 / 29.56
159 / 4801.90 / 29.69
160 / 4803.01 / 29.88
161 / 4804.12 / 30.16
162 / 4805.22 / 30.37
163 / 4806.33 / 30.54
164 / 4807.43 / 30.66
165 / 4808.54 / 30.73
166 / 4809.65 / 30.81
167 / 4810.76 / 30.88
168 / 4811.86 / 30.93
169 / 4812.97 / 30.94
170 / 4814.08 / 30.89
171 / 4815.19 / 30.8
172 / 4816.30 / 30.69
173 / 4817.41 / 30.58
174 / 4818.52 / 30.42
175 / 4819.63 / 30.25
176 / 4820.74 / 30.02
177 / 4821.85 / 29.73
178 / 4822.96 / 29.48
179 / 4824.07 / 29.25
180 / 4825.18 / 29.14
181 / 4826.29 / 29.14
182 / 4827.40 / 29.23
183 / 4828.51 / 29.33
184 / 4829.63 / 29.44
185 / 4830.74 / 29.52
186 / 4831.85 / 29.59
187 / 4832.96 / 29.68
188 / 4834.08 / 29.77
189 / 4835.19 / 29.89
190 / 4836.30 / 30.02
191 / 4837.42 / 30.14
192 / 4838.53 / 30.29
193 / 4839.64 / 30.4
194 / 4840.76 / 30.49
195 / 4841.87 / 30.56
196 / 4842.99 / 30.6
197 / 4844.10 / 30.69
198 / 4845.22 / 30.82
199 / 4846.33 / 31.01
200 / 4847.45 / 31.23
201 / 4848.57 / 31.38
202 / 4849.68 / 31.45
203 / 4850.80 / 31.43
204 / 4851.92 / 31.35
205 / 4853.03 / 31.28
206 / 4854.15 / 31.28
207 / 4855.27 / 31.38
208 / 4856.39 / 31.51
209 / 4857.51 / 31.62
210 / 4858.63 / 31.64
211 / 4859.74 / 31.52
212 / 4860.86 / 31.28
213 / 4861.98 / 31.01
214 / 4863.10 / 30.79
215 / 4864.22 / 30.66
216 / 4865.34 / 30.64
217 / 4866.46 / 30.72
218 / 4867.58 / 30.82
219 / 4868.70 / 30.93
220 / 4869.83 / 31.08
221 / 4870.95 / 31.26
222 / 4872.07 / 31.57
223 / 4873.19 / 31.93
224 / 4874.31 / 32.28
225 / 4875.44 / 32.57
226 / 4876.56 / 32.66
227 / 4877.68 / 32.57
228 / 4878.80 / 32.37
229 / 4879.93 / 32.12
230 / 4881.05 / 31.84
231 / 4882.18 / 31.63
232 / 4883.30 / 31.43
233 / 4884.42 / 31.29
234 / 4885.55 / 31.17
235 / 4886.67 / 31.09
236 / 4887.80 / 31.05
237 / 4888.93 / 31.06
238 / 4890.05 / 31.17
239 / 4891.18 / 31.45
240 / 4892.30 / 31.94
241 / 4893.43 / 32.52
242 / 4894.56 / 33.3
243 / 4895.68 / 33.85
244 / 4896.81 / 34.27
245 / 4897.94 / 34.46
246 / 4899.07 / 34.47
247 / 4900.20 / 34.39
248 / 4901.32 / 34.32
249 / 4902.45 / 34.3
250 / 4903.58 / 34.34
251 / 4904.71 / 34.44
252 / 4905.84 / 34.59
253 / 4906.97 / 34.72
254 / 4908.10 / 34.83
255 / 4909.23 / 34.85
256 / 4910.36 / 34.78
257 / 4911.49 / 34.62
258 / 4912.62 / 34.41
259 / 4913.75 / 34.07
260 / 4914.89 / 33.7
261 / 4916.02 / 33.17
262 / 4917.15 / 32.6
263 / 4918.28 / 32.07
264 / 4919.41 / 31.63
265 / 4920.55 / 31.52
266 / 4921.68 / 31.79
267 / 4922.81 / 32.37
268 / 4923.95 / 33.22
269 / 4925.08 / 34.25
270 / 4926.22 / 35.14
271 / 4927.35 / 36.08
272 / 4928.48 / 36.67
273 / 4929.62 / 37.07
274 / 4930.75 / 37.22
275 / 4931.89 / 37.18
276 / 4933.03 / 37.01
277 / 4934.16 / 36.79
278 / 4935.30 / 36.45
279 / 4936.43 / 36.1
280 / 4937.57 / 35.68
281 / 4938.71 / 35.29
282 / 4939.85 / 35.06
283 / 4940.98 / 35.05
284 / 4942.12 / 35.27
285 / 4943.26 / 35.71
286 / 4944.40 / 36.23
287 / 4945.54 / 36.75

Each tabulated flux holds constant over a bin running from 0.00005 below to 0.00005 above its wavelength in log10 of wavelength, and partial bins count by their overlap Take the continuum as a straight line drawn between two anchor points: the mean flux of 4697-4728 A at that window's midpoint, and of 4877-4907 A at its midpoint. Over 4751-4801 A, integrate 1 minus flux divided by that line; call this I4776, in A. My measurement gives 8.6 A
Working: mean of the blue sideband 33.6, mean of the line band 27.5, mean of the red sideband 32.8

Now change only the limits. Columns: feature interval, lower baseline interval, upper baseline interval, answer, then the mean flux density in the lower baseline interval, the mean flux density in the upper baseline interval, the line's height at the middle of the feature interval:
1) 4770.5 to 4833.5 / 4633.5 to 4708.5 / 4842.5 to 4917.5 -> 8.1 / 32.9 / 32.3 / 32.5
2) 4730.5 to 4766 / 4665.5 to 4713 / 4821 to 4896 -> 0.9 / 33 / 31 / 32.3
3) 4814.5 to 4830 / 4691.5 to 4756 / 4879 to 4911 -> 1.5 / 33.1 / 33.1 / 33.1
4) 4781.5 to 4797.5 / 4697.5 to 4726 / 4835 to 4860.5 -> 2.5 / 33.6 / 31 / 32.1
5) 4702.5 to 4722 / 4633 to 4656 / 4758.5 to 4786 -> -3.3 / 32.1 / 25.8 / 28.8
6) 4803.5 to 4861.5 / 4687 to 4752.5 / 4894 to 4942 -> 5.9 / 33.1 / 34.6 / 34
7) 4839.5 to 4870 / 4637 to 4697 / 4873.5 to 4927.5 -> 1.8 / 32.6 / 33.1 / 33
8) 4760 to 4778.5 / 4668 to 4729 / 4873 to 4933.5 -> 3.9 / 33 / 33.4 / 33.2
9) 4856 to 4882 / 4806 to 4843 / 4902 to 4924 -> 0.3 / 30.1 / 33.6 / 31.9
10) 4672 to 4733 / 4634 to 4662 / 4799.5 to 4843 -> -2.6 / 32.5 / 30.1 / 31.7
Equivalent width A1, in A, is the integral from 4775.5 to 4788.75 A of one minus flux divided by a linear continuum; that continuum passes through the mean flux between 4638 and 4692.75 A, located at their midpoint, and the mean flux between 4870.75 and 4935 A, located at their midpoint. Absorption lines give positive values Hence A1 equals 3.3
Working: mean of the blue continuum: 32.5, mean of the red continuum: 33.5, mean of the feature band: 24.7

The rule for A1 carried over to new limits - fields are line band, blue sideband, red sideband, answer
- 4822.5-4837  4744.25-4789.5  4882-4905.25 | 0.4 A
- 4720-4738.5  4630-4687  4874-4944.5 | 0.4 A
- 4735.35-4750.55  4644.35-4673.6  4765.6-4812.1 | -1.8 A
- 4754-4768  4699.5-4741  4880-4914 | 1.7 A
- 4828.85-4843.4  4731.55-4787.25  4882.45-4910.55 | 0.6 A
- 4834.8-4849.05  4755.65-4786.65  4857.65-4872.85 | -0.3 A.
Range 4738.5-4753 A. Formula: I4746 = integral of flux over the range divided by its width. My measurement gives 32.9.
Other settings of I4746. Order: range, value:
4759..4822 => 28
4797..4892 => 30.8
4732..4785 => 29.1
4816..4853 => 30.2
